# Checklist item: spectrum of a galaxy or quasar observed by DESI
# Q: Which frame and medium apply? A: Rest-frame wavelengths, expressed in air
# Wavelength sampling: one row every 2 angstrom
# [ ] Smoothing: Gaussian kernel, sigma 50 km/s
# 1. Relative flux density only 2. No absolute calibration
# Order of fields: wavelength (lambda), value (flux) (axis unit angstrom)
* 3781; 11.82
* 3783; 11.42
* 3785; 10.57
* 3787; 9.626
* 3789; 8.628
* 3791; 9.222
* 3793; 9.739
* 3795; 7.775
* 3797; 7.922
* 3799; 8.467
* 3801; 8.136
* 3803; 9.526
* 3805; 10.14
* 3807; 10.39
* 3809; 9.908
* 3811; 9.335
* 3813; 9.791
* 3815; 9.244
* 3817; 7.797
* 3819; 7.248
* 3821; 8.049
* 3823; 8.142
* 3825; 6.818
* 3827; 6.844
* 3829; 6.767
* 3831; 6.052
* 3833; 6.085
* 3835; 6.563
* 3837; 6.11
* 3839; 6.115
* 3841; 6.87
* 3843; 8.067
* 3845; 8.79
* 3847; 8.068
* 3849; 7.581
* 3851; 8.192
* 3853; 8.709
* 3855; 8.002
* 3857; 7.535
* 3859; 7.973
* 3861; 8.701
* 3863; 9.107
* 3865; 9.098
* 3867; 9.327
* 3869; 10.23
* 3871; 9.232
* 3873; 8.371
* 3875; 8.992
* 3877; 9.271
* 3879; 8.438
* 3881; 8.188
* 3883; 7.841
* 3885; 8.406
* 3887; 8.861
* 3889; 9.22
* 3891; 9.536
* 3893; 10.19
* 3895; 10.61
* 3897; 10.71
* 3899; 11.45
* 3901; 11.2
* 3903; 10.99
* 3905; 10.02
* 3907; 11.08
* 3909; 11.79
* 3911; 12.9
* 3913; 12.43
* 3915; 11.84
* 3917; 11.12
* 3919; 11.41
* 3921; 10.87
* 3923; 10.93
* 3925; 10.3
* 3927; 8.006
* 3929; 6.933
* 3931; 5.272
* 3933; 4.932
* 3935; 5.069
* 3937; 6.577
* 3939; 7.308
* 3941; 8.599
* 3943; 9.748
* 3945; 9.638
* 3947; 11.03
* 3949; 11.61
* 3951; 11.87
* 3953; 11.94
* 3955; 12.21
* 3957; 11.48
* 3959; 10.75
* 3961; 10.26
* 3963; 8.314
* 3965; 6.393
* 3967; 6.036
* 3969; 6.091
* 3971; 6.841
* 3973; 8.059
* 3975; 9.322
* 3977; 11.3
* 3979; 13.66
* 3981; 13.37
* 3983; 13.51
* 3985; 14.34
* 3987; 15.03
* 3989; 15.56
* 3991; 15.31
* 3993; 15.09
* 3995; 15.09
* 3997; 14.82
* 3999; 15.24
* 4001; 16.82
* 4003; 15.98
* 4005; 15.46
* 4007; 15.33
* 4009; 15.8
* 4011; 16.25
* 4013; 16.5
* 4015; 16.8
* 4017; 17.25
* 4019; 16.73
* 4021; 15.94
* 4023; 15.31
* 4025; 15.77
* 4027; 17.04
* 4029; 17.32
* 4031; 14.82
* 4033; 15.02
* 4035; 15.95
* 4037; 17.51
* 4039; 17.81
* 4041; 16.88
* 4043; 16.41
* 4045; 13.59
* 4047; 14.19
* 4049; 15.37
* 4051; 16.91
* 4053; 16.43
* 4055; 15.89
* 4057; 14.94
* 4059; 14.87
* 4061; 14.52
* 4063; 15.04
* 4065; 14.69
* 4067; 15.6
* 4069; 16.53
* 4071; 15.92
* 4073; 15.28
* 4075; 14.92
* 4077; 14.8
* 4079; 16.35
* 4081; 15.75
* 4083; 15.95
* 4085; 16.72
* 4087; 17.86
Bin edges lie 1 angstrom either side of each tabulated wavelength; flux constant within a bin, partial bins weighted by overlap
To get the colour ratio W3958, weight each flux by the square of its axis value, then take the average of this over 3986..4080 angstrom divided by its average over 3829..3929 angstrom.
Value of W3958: 1.85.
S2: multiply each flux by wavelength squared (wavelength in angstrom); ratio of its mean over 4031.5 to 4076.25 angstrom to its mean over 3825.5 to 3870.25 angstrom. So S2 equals 2.23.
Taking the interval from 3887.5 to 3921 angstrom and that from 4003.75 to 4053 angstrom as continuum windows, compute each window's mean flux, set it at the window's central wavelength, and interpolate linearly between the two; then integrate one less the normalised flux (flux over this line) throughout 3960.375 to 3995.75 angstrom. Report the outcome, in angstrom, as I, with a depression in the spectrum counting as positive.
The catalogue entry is 7.1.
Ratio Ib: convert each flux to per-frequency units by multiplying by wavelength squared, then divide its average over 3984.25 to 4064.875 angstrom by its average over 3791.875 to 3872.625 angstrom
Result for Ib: 2.1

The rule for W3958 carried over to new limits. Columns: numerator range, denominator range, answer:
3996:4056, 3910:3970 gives 1.78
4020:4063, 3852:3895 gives 1.94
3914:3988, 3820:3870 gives 1.33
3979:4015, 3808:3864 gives 2.12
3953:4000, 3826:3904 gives 1.45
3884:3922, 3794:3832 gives 1.36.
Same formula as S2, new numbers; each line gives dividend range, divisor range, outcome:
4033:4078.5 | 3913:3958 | 1.74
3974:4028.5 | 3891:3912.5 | 1.44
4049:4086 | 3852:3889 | 1.98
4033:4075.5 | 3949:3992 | 1.48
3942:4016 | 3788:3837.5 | 1.66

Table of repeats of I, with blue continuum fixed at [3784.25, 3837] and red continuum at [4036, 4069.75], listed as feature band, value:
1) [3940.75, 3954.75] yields 1.9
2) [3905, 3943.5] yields 7.9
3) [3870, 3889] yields 3.3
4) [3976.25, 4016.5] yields -3.2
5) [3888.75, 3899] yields 0.6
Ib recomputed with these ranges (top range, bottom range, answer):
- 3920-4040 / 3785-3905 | 1.54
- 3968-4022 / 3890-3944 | 1.52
